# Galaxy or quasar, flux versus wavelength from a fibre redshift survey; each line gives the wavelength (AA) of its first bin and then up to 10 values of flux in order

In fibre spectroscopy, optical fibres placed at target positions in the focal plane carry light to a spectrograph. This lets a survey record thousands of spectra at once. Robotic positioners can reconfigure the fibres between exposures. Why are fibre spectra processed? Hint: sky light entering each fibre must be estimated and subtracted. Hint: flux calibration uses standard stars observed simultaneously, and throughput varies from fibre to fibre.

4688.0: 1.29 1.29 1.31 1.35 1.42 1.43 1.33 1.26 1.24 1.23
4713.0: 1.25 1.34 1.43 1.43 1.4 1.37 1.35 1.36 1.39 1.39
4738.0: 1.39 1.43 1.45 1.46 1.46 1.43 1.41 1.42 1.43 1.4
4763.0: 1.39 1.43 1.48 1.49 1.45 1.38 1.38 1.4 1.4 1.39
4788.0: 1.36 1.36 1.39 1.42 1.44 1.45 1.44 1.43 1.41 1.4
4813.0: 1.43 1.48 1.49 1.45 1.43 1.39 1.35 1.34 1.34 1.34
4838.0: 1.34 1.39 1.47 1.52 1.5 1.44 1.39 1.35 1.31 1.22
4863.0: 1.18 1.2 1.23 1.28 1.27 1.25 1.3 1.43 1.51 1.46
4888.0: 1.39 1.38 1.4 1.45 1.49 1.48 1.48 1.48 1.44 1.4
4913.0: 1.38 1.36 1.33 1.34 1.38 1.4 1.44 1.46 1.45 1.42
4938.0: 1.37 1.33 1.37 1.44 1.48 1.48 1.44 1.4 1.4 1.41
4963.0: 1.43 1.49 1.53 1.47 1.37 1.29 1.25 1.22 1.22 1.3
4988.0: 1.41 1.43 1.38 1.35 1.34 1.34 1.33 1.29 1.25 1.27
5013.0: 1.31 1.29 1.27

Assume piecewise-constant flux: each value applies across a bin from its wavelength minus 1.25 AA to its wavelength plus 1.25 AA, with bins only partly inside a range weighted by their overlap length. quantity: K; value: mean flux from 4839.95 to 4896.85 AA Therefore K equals 1.36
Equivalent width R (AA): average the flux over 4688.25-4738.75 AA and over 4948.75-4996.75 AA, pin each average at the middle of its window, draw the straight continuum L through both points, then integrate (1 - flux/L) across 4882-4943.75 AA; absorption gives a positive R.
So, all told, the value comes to -1.82 AA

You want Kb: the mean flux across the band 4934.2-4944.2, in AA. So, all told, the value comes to 1.37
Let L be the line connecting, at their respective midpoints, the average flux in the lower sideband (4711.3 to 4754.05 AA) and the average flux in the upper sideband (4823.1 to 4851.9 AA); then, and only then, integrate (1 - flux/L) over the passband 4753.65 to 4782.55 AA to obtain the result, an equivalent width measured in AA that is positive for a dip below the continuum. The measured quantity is -0.50 AA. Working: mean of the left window 1.39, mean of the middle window 1.42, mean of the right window 1.4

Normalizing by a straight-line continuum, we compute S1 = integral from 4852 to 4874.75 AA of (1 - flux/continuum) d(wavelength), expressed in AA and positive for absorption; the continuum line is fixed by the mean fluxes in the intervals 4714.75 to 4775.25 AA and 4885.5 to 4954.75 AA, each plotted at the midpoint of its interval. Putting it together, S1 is 2.39 AA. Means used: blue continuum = 1.42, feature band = 1.27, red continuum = 1.42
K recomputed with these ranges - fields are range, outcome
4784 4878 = 1.37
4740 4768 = 1.43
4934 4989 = 1.39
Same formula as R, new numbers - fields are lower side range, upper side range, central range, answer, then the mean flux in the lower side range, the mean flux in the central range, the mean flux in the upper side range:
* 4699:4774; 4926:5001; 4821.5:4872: 1.5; 1.39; 1.35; 1.39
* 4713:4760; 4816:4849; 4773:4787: 0.1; 1.4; 1.39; 1.41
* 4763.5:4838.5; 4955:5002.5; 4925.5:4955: -1.0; 1.41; 1.42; 1.37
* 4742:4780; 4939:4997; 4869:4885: 0.7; 1.43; 1.34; 1.39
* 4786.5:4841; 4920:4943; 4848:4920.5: 1.7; 1.4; 1.37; 1.4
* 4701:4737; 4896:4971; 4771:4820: -1.6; 1.34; 1.42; 1.43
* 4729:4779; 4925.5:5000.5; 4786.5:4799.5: 0.2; 1.42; 1.39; 1.39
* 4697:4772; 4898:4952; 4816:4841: 0.3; 1.39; 1.39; 1.42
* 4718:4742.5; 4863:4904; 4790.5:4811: -0.6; 1.39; 1.42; 1.37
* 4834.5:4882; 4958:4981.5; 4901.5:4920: -0.6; 1.34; 1.41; 1.39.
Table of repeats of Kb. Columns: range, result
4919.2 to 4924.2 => 1.36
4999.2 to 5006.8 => 1.32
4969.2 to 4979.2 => 1.35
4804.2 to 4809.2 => 1.42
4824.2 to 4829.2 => 1.37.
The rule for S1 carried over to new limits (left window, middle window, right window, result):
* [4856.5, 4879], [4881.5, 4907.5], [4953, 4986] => -3.4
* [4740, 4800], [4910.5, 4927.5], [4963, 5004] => 0.1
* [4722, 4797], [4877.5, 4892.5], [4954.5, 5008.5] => -0.4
